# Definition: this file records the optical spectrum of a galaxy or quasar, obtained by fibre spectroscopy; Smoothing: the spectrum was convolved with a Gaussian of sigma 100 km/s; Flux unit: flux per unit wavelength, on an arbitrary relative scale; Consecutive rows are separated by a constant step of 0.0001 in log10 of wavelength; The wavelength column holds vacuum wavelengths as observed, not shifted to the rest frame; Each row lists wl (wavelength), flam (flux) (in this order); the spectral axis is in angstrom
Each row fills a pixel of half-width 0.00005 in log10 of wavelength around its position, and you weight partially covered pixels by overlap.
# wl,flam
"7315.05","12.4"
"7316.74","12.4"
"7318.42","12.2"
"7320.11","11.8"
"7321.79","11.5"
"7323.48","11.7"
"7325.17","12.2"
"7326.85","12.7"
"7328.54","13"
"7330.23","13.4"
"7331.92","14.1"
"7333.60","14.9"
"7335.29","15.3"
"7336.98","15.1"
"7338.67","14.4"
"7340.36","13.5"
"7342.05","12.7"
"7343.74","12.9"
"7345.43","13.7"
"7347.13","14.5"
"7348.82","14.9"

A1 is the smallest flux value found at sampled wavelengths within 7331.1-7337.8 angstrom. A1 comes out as 14.1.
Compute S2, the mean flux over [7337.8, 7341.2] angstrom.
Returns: 14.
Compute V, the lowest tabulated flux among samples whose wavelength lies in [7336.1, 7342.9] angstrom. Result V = 12.7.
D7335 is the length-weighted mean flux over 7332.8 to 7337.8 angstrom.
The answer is 15.1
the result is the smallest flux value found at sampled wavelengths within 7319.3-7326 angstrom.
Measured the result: 11.5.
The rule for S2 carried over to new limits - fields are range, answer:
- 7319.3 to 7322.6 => 11.7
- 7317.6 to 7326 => 11.9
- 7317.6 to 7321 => 12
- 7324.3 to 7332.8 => 13.1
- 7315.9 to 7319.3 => 12.3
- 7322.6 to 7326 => 11.9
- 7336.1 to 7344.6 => 13.7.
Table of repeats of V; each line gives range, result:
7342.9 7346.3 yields 12.9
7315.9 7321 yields 11.8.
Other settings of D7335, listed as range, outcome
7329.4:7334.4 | 14.1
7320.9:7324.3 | 11.6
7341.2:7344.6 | 12.8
